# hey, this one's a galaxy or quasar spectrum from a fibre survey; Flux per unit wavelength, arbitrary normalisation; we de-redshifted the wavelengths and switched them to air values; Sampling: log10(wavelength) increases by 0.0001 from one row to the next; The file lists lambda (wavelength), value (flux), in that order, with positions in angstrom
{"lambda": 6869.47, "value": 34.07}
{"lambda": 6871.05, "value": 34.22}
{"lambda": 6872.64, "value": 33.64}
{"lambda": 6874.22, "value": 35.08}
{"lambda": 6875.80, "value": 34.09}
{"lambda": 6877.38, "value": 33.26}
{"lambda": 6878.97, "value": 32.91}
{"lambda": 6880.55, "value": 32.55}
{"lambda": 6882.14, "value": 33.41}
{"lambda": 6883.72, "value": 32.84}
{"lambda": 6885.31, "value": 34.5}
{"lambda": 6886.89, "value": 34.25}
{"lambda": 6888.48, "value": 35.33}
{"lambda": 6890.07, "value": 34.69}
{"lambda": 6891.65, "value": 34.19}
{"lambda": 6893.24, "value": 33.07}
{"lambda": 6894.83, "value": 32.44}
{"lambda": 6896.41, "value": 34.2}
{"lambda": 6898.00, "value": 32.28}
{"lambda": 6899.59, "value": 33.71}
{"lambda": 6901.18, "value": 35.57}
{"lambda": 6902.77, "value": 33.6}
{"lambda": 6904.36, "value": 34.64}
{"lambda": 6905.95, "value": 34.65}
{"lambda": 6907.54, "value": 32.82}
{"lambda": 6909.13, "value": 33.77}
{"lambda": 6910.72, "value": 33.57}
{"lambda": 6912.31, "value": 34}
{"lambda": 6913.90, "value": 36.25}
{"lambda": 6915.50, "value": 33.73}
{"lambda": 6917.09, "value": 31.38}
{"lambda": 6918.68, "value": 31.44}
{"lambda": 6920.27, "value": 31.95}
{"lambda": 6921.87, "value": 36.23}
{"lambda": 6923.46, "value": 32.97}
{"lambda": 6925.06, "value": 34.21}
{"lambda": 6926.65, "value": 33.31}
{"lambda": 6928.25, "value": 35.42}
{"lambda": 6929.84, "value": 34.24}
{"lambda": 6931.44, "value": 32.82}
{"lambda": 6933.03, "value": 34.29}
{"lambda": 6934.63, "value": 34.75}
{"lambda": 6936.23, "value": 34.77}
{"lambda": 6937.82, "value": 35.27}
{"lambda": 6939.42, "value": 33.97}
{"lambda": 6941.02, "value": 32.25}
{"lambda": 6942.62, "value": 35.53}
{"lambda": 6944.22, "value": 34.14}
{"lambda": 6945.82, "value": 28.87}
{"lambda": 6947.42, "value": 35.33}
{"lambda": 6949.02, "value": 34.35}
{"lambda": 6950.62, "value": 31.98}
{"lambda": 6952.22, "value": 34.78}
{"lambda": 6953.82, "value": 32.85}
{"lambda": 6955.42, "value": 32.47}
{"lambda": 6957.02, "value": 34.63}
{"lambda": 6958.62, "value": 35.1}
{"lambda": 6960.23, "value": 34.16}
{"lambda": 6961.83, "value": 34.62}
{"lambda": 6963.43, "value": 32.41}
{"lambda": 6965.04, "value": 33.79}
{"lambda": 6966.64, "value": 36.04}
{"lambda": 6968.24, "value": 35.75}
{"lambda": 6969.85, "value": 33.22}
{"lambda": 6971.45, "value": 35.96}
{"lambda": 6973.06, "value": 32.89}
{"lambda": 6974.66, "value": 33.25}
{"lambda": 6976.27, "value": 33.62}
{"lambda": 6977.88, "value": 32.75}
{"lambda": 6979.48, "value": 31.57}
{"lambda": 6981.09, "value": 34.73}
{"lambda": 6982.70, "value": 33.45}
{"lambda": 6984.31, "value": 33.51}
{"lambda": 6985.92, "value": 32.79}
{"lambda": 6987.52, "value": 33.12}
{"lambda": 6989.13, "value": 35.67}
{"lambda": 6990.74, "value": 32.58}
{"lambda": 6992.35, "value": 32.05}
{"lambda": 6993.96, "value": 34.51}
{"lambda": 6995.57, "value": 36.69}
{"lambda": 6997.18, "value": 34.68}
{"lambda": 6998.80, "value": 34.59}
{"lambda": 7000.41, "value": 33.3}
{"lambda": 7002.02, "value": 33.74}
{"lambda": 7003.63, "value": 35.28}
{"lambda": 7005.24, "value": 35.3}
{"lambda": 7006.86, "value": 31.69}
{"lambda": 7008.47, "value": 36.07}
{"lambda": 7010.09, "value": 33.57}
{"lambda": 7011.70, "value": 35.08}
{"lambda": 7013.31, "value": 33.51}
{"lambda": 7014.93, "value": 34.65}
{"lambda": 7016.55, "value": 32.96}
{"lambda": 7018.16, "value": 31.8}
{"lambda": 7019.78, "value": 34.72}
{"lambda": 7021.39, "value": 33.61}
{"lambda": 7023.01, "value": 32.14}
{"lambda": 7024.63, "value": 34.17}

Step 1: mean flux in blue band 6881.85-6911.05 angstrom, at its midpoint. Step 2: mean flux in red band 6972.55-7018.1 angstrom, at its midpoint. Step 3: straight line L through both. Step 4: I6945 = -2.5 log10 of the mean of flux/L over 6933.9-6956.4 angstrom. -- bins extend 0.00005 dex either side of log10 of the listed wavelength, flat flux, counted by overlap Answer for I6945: 0.01 mag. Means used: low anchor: 33.9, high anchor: 33.8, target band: 33.7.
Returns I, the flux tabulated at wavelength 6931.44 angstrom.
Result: 32.82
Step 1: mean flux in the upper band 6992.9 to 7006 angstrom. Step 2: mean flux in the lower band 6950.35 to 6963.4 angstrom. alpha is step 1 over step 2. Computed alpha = 1.03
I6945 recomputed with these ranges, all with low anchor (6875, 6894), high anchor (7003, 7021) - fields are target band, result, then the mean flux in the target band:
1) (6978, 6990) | 0.01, 33.5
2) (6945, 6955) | 0.03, 33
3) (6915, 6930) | 0.01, 33.5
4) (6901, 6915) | -0.01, 34.2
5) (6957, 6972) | -0.02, 34.5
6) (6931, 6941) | -0.01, 34.2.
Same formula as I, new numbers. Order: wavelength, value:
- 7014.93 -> 34.65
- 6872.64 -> 33.64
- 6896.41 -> 34.2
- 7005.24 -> 35.3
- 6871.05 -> 34.22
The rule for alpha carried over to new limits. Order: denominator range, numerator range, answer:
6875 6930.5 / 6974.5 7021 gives 1.00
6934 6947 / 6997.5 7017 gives 1.01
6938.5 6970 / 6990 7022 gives 1.01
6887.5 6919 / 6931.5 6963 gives 1.00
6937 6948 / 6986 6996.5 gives 1.01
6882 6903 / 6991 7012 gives 1.01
